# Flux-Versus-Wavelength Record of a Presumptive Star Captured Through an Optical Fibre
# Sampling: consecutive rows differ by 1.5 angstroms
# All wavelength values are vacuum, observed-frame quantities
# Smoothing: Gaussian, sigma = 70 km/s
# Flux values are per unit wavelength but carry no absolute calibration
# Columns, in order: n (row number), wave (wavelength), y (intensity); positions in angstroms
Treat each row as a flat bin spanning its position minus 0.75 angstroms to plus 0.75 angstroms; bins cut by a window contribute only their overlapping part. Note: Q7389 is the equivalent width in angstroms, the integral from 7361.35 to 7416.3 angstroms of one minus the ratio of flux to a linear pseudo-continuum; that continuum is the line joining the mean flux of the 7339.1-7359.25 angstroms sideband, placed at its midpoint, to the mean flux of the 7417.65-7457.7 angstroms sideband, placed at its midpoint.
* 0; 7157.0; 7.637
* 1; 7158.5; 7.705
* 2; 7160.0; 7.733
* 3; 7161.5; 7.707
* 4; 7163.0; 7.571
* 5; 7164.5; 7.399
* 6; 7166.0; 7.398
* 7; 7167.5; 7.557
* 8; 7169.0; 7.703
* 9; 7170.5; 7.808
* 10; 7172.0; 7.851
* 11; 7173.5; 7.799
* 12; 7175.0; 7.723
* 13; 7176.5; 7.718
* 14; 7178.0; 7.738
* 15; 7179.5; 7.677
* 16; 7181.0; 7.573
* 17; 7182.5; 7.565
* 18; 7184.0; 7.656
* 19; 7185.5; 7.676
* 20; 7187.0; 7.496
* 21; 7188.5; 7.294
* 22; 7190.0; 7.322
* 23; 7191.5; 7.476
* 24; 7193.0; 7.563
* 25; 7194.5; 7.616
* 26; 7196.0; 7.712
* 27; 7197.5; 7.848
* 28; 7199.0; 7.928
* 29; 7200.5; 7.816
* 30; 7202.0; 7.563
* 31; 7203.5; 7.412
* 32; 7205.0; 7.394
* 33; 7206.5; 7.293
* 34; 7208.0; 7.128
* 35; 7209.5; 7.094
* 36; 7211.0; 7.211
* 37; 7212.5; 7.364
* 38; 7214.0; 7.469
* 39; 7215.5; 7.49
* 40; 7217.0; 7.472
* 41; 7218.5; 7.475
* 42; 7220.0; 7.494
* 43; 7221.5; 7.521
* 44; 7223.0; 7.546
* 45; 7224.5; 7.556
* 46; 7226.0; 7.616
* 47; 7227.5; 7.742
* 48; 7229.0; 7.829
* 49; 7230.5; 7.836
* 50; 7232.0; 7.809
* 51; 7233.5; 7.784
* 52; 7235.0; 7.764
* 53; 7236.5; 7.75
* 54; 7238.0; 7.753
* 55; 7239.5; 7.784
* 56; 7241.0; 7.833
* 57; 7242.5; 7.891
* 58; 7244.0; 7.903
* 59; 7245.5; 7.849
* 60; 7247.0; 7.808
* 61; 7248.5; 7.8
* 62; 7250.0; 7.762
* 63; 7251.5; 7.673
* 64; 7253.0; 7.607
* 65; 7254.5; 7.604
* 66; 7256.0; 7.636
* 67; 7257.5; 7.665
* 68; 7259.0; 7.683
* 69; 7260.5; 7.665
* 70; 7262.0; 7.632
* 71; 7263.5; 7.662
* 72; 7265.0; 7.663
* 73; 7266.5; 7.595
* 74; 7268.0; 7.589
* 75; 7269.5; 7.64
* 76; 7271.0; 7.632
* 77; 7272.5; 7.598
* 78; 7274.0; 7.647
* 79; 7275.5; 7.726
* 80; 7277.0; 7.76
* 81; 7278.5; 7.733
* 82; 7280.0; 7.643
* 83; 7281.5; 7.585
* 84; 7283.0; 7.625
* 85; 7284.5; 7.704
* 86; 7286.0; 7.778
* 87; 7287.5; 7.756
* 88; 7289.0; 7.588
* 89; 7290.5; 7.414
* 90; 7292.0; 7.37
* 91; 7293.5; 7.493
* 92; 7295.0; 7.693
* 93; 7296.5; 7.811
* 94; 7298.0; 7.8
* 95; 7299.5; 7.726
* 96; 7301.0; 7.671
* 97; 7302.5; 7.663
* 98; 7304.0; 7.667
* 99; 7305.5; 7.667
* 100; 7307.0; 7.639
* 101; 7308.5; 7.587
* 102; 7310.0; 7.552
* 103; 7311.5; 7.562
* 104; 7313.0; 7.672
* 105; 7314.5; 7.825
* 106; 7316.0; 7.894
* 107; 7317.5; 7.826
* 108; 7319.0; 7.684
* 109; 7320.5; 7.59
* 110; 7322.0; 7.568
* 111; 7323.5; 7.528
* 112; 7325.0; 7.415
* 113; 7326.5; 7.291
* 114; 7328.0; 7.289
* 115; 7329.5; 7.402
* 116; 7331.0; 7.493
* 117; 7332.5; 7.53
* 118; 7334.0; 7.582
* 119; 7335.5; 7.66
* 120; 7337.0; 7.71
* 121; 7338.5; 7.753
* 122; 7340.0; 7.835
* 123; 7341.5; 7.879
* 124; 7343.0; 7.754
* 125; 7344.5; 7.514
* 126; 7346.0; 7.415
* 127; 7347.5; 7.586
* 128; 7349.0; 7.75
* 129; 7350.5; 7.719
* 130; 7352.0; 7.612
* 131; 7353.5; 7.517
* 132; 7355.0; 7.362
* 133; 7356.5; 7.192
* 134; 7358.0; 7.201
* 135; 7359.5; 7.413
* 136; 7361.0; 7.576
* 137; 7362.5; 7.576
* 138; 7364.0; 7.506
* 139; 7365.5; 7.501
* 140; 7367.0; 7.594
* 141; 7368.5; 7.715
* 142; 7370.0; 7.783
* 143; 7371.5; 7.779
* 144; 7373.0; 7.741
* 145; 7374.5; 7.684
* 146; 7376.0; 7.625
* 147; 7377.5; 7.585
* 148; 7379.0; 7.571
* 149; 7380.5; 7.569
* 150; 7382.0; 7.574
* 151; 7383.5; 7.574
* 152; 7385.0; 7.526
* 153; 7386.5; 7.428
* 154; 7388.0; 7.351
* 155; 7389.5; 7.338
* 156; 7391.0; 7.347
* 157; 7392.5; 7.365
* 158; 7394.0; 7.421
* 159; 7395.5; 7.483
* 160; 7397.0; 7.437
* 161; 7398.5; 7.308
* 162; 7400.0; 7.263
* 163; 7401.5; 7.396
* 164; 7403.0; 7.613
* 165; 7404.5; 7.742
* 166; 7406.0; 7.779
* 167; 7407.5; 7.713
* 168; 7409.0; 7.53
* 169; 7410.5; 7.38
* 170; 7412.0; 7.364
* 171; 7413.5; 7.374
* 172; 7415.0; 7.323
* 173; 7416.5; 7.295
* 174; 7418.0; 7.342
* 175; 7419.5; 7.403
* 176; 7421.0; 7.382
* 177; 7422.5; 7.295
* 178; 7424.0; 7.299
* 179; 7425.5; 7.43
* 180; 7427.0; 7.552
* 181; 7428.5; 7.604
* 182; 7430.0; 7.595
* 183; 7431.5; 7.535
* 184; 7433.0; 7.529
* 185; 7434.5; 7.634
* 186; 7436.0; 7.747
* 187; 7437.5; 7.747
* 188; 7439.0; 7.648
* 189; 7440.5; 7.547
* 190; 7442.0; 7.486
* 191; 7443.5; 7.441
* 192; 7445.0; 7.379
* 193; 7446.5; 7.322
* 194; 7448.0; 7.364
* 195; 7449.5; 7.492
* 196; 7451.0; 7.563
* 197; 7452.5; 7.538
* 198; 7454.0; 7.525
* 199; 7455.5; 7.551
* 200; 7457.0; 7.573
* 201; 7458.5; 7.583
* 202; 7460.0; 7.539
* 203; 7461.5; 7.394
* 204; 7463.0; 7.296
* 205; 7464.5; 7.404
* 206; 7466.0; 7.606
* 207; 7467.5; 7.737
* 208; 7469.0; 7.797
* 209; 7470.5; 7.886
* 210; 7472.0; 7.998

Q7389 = 0.10 angstroms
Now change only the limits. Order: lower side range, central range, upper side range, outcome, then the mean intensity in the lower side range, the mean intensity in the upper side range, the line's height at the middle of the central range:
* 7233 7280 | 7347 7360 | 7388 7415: 0.1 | 7.71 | 7.46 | 7.54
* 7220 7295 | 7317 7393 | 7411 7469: 0.2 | 7.68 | 7.49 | 7.58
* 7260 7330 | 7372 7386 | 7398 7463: -0.1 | 7.63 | 7.49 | 7.54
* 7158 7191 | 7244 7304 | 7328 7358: -0.6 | 7.62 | 7.58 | 7.59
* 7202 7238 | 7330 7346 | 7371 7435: -0.3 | 7.53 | 7.49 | 7.5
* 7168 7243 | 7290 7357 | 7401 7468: -0.5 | 7.61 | 7.5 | 7.55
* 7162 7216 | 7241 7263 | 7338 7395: -0.5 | 7.55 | 7.56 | 7.56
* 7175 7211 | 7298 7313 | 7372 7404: -0.3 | 7.54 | 7.49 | 7.51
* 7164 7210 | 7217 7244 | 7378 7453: -0.5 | 7.58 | 7.48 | 7.56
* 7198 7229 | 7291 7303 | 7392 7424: -0.3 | 7.49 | 7.44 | 7.47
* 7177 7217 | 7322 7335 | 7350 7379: 0.2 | 7.51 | 7.56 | 7.55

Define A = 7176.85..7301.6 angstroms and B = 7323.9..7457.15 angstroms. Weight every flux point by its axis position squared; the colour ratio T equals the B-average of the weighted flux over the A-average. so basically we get 1.03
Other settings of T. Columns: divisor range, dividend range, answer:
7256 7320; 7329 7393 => 1.01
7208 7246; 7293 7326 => 1.03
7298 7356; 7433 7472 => 1.03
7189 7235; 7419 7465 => 1.06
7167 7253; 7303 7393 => 1.03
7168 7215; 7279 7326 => 1.04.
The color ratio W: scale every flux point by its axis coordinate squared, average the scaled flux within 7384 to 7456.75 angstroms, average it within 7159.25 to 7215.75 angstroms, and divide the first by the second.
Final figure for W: 1.1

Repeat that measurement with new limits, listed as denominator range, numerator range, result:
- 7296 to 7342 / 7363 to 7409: 1.01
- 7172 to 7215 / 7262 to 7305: 1.04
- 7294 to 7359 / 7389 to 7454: 1.01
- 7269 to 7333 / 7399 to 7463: 1.02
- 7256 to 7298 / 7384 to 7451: 1.01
